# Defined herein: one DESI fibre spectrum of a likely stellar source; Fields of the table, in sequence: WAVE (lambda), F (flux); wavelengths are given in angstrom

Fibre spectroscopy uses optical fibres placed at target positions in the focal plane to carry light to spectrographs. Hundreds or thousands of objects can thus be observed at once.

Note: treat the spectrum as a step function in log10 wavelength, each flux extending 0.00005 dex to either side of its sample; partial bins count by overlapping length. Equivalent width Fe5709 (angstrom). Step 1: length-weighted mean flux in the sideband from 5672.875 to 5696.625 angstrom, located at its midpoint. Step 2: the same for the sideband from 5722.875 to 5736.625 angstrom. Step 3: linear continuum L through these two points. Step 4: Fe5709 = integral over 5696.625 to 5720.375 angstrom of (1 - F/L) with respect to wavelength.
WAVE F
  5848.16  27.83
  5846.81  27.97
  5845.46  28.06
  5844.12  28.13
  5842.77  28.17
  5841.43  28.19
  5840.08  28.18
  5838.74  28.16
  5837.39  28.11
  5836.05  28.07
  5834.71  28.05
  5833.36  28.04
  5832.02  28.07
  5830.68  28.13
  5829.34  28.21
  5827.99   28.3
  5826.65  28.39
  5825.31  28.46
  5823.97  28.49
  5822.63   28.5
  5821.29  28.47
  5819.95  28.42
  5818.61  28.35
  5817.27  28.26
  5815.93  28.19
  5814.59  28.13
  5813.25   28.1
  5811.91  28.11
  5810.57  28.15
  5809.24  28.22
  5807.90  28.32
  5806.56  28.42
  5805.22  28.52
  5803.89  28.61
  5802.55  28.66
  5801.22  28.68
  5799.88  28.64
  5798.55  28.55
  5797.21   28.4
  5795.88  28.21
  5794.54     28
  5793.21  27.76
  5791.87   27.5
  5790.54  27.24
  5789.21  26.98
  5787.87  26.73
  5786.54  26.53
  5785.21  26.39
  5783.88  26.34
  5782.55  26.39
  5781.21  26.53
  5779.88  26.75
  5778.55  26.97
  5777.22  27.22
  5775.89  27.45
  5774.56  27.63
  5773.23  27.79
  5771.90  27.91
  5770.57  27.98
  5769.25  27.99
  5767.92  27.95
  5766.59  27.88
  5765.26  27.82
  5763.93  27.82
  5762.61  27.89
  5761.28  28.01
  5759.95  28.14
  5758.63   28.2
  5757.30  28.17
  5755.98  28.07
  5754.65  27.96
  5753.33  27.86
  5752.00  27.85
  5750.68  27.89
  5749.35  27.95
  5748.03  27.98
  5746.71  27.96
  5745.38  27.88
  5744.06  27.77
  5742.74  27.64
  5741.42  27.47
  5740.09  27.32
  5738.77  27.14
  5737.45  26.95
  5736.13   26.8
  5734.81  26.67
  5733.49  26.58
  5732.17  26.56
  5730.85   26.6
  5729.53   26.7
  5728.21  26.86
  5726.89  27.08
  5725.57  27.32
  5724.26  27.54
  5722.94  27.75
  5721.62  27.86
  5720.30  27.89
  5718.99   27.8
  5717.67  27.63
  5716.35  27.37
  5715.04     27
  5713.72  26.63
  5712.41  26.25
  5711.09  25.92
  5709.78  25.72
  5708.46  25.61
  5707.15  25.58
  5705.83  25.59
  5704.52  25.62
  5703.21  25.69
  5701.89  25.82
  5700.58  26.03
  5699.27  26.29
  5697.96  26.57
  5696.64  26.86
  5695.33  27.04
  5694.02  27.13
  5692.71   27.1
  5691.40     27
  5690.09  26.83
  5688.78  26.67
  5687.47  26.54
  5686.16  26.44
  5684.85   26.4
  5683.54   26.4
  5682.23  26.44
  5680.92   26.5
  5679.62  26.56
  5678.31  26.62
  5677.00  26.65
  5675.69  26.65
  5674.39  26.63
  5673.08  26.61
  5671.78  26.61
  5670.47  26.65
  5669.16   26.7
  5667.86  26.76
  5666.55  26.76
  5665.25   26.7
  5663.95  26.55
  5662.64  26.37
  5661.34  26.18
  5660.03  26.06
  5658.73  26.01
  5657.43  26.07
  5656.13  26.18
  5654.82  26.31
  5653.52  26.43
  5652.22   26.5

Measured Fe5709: 0.39 angstrom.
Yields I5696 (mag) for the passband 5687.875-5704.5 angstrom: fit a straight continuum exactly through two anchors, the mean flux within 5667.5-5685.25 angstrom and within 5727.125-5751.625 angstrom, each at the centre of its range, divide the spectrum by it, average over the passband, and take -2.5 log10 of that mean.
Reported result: 0.01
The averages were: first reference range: 26.6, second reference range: 27.3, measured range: 26.5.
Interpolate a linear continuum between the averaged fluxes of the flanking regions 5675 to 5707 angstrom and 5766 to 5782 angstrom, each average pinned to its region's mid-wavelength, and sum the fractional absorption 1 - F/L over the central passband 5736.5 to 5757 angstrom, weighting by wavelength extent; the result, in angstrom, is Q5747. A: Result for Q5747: -0.4 angstrom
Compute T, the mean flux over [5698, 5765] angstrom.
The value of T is 27.1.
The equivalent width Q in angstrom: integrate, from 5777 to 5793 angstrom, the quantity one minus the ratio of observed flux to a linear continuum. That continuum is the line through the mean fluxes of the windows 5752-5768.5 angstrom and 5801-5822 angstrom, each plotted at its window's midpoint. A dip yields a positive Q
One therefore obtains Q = 0.8 angstrom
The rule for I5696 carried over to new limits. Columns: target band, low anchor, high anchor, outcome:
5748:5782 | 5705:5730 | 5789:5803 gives -0.01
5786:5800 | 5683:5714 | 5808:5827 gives 0.01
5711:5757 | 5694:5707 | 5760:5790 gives -0.03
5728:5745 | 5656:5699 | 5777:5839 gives 0.01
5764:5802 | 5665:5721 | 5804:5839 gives 0.01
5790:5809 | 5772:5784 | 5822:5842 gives -0.03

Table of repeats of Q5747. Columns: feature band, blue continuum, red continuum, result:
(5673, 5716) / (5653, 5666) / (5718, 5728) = 0.9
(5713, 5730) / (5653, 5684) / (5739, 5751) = 0.0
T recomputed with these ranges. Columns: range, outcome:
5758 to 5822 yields 27.8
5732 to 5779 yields 27.7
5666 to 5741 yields 26.7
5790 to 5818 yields 28.2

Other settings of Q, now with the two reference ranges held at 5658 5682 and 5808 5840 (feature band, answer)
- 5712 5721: -0.1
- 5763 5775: -0.1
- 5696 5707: 0.3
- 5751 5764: -0.2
